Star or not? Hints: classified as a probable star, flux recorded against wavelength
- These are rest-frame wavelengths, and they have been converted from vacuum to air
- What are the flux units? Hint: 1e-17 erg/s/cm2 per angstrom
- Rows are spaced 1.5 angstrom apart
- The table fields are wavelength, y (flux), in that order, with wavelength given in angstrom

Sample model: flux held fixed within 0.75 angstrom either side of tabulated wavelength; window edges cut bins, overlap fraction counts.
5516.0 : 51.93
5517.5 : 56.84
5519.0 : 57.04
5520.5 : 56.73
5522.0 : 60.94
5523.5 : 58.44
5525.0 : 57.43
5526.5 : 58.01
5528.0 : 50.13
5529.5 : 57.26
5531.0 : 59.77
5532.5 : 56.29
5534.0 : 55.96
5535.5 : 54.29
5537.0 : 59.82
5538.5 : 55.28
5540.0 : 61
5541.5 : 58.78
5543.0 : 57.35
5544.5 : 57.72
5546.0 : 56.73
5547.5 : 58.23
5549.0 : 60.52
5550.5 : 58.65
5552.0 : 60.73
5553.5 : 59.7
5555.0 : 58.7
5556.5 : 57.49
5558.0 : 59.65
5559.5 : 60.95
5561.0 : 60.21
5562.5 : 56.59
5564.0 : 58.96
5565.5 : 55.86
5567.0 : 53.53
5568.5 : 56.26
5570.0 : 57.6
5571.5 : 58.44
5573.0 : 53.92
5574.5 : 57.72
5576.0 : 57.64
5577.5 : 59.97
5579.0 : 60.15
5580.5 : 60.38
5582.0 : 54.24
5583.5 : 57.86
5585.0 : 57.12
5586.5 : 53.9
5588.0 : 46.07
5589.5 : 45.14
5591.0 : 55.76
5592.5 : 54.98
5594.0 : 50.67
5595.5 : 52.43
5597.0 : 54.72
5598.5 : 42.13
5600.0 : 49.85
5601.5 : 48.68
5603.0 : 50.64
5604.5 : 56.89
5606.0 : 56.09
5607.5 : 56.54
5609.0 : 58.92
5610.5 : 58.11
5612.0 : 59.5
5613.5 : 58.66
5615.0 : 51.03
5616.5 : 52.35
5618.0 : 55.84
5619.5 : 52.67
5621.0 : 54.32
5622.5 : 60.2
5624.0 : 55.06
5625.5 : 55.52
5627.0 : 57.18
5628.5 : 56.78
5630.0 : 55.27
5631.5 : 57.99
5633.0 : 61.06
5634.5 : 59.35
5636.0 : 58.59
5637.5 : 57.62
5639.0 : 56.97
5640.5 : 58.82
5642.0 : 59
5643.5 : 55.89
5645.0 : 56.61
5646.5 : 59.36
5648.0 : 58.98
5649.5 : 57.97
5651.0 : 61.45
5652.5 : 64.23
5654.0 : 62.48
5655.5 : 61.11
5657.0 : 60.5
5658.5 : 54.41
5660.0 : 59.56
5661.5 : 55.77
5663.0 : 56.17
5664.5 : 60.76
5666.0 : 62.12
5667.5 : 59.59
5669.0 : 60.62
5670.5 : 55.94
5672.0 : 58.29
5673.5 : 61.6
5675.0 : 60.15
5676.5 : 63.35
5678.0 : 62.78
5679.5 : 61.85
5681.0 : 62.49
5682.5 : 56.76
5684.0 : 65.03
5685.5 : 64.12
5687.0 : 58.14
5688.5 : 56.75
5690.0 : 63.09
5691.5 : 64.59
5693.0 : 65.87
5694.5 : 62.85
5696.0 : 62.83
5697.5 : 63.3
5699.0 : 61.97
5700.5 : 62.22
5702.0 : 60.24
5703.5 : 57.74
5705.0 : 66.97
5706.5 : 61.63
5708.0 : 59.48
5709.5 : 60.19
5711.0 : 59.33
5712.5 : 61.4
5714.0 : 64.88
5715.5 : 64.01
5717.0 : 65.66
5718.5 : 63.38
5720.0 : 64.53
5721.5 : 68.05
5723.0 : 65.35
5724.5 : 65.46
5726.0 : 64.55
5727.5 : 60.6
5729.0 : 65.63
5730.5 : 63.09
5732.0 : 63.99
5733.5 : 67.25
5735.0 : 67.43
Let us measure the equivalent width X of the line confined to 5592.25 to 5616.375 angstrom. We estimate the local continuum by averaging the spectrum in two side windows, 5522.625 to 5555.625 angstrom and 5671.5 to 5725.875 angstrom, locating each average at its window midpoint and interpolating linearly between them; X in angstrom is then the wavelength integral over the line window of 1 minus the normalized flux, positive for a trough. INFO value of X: 2.4 angstrom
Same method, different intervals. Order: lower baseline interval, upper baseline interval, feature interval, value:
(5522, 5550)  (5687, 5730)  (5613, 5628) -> 1.22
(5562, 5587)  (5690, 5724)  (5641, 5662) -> 0.49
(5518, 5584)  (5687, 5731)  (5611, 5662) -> 2.38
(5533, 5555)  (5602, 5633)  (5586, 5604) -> 1.98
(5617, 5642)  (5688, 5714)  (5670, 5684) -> -0.09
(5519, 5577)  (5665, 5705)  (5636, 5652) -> 0.51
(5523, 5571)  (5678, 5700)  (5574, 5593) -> 1.11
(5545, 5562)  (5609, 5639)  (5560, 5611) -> 2.75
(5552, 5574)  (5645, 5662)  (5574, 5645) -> 3.93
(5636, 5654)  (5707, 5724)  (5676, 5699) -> -0.24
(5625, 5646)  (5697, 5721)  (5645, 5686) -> -0.42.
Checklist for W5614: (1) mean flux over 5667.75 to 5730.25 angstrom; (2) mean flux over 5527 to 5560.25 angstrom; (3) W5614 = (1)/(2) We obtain 1.1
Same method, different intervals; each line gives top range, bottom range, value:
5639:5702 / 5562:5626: 1.10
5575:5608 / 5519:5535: 0.94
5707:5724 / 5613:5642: 1.12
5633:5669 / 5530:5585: 1.02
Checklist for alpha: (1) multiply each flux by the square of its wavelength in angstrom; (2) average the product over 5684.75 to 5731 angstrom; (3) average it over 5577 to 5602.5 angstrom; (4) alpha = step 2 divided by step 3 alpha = 1.2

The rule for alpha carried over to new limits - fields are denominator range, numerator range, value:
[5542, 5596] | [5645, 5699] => 1.11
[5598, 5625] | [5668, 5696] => 1.16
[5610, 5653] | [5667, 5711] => 1.09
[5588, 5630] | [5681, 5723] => 1.20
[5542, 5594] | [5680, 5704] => 1.13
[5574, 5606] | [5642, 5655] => 1.13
